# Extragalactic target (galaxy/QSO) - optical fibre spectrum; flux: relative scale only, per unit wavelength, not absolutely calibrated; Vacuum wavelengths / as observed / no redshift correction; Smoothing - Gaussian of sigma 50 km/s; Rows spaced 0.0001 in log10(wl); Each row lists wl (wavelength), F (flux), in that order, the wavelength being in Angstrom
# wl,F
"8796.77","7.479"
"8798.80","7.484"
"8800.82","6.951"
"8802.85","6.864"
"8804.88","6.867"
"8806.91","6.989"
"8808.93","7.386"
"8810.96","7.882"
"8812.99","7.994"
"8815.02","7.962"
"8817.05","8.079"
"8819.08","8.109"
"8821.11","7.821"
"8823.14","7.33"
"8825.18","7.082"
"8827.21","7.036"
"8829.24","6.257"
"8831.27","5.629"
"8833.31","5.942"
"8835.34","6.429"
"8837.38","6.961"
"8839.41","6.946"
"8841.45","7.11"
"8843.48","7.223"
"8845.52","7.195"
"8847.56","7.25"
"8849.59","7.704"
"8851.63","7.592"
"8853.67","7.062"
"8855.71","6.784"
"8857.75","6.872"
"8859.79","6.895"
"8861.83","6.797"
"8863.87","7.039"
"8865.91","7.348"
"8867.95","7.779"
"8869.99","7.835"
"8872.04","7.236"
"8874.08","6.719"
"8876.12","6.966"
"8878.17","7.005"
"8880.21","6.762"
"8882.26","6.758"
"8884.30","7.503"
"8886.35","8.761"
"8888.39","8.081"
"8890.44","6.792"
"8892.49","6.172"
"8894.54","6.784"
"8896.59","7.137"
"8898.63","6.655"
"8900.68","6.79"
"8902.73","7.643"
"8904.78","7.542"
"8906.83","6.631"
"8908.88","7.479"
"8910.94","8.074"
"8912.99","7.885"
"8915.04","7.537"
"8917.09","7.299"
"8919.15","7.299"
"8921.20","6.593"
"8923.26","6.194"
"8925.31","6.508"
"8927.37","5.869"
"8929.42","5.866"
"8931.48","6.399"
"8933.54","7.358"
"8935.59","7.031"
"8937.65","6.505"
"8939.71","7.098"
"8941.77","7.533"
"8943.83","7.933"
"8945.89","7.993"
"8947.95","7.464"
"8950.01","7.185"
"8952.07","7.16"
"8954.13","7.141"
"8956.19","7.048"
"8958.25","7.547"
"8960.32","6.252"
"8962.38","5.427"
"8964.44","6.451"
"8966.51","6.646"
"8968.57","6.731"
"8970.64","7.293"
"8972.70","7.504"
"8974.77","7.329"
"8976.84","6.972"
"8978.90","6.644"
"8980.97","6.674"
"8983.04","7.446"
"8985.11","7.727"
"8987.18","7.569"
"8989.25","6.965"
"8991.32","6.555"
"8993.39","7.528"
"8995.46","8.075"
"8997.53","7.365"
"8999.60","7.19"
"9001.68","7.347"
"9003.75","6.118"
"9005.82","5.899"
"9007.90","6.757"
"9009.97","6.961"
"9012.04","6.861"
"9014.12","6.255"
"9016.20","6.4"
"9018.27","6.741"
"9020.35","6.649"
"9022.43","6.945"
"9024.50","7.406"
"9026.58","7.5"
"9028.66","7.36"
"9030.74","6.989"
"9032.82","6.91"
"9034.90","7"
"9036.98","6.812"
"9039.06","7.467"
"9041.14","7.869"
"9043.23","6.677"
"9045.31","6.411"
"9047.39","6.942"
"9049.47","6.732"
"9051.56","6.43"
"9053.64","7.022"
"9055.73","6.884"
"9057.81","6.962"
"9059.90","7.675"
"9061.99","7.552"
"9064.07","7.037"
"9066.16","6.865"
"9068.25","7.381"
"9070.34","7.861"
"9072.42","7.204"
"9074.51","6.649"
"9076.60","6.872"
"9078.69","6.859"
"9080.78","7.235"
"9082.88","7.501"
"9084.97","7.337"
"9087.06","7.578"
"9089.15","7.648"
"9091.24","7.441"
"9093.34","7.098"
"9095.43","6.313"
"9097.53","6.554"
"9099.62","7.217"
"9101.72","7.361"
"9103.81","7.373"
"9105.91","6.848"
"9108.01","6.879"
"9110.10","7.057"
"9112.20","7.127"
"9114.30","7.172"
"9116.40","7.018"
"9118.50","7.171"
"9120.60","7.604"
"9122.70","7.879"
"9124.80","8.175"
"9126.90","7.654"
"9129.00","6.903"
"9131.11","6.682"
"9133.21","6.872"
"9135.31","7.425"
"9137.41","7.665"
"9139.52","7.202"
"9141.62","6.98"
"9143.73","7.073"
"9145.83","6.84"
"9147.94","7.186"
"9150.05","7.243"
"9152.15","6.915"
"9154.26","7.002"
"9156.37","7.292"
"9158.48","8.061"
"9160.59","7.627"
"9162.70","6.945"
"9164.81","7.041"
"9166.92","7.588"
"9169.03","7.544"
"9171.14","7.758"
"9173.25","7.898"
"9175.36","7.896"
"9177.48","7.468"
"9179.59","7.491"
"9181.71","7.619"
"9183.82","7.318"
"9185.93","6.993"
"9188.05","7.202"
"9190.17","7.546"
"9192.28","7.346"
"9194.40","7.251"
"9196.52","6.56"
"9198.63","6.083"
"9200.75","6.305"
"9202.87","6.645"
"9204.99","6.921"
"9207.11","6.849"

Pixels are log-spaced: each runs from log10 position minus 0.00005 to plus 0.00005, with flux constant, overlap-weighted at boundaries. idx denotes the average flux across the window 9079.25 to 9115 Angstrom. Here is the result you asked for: 7.16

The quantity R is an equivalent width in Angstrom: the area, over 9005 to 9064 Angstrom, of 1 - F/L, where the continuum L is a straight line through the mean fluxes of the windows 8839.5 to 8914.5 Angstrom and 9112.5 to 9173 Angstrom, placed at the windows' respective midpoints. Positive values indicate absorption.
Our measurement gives 2.72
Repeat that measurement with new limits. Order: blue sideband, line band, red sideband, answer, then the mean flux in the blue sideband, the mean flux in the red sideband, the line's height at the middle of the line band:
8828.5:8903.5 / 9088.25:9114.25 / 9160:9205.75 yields 0.4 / 7.04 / 7.23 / 7.18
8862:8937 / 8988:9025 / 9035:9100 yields 1.1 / 7.09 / 7.1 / 7.09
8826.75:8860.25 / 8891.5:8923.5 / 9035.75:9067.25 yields -1.0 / 6.87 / 7.02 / 6.92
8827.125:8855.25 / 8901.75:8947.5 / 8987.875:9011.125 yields -1.1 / 6.87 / 6.99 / 6.93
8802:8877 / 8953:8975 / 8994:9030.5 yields 0.5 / 7.16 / 6.94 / 7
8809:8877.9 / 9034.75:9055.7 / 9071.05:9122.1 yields 0.6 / 7.18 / 7.14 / 7.15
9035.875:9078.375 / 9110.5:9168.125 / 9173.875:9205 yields -1.4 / 7.06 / 7.13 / 7.1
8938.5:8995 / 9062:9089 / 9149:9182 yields 0.3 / 7.11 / 7.46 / 7.3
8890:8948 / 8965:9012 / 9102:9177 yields 0.5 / 7.03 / 7.3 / 7.12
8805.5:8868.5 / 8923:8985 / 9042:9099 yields 1.7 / 7.17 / 7.07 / 7.12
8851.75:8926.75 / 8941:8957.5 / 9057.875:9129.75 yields -0.6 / 7.14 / 7.24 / 7.17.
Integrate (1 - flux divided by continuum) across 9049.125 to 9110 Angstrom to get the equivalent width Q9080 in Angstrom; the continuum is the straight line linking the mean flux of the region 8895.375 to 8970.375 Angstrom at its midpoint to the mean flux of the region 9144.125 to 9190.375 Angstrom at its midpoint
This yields 1.0 Angstrom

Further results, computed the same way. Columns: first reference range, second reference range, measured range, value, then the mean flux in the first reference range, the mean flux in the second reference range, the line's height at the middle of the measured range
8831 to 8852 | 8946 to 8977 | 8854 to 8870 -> -0.42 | 6.93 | 6.97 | 6.94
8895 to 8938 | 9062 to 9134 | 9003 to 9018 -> 1.28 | 6.97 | 7.2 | 7.09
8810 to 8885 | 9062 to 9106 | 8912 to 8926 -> 0.21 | 7.16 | 7.17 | 7.16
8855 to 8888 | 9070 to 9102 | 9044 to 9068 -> 0.65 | 7.21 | 7.15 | 7.16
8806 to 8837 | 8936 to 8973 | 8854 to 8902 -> 0.12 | 7.19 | 7.04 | 7.13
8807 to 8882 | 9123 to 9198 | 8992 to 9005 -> 0.02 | 7.16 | 7.32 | 7.24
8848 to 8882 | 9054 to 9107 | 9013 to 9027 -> 0.68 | 7.14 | 7.17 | 7.16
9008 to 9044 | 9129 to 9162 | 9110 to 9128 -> -0.76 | 6.98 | 7.19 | 7.15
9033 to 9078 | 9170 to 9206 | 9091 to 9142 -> -0.46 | 7.06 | 7.2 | 7.12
